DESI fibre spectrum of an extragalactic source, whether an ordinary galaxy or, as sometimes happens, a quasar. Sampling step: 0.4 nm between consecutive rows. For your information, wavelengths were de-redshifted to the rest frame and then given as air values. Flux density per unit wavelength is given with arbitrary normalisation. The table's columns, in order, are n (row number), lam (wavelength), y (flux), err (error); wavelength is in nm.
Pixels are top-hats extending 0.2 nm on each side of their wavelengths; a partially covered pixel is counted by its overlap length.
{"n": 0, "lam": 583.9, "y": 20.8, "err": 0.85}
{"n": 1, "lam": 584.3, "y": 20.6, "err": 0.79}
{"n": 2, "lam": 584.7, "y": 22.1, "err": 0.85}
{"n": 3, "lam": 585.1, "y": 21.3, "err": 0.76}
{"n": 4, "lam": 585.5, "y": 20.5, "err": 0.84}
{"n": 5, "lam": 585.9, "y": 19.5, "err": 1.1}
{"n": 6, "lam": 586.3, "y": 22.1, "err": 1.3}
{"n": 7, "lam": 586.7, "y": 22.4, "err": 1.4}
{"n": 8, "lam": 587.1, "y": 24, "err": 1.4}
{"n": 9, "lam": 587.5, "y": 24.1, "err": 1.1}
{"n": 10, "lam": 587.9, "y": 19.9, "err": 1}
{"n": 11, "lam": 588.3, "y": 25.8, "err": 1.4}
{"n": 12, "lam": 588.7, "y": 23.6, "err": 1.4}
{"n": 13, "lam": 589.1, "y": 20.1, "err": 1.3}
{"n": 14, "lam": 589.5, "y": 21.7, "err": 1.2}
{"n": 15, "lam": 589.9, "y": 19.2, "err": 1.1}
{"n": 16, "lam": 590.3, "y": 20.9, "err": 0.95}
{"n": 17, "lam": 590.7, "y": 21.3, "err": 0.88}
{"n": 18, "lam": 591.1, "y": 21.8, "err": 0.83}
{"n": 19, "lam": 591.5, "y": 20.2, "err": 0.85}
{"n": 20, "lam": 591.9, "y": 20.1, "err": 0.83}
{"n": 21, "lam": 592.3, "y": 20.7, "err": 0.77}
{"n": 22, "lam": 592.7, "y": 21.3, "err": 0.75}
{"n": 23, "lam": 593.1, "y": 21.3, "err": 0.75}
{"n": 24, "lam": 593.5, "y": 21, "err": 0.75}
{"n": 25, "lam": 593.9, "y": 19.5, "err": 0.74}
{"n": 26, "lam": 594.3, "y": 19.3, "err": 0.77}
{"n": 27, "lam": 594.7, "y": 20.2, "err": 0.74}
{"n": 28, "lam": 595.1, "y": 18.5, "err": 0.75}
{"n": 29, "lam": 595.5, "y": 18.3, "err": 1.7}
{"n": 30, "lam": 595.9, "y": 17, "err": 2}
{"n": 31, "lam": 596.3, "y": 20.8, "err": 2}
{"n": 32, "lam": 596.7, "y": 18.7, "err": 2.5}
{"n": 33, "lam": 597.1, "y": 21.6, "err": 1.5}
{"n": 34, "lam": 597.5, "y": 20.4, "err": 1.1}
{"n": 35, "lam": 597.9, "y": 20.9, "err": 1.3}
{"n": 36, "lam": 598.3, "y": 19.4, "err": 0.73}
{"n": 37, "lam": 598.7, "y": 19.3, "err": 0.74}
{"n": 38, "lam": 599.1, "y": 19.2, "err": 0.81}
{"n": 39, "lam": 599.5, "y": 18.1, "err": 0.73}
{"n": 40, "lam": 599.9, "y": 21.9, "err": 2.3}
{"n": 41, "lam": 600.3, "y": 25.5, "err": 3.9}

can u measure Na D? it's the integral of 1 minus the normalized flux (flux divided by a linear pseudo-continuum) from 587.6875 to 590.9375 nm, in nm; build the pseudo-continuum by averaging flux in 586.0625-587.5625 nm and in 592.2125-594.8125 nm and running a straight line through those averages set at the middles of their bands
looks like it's 0.07 nm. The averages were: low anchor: 23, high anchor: 20.5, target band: 21.6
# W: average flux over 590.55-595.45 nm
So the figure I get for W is 20.4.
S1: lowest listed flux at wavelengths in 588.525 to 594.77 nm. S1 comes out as 19.2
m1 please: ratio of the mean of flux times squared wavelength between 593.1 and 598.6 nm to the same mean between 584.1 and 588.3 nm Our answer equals 0.93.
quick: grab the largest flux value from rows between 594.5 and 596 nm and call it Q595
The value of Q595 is 20.2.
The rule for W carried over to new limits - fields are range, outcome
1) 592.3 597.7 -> 19.9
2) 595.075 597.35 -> 19.2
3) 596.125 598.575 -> 20.3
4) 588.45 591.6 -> 21.2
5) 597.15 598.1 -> 20.8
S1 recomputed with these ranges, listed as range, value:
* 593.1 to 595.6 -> 18.3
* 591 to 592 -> 20.1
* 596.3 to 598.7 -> 18.7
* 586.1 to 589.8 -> 19.9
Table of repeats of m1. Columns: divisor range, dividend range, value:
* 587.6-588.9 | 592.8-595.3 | 0.88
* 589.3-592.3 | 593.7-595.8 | 0.93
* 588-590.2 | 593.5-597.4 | 0.91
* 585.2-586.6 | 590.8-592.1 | 1.01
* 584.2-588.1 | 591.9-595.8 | 0.94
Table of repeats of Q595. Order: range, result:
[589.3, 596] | 21.8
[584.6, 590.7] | 25.8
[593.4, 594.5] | 21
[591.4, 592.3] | 20.7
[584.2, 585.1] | 22.1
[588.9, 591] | 21.7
